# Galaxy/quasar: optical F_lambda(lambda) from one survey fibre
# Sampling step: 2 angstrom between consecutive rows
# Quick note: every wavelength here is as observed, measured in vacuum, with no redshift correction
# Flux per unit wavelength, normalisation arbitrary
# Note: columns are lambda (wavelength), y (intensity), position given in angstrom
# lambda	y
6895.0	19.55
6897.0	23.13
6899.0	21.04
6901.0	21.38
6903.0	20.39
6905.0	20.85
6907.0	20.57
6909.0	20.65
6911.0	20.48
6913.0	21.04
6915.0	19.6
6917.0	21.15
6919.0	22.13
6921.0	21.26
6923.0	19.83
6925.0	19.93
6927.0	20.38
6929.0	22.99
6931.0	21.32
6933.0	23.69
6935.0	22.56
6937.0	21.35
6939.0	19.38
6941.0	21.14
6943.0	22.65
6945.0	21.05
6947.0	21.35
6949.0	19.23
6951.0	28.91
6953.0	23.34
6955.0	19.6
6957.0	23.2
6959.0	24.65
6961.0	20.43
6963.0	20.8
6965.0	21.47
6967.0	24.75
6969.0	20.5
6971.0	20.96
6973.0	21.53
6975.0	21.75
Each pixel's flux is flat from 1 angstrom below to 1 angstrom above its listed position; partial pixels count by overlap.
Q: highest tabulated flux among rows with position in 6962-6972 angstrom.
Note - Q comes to 24.75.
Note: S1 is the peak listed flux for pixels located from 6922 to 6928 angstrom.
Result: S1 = 20.38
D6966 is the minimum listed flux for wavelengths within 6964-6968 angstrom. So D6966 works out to 21.47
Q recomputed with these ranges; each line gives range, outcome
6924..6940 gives 23.69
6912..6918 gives 21.15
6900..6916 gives 21.38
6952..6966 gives 24.65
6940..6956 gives 28.91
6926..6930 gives 22.99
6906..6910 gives 20.65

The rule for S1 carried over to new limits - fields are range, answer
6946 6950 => 21.35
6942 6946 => 22.65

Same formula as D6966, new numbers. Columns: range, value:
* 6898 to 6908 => 20.39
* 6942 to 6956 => 19.23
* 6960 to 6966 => 20.43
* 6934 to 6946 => 19.38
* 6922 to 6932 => 19.83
